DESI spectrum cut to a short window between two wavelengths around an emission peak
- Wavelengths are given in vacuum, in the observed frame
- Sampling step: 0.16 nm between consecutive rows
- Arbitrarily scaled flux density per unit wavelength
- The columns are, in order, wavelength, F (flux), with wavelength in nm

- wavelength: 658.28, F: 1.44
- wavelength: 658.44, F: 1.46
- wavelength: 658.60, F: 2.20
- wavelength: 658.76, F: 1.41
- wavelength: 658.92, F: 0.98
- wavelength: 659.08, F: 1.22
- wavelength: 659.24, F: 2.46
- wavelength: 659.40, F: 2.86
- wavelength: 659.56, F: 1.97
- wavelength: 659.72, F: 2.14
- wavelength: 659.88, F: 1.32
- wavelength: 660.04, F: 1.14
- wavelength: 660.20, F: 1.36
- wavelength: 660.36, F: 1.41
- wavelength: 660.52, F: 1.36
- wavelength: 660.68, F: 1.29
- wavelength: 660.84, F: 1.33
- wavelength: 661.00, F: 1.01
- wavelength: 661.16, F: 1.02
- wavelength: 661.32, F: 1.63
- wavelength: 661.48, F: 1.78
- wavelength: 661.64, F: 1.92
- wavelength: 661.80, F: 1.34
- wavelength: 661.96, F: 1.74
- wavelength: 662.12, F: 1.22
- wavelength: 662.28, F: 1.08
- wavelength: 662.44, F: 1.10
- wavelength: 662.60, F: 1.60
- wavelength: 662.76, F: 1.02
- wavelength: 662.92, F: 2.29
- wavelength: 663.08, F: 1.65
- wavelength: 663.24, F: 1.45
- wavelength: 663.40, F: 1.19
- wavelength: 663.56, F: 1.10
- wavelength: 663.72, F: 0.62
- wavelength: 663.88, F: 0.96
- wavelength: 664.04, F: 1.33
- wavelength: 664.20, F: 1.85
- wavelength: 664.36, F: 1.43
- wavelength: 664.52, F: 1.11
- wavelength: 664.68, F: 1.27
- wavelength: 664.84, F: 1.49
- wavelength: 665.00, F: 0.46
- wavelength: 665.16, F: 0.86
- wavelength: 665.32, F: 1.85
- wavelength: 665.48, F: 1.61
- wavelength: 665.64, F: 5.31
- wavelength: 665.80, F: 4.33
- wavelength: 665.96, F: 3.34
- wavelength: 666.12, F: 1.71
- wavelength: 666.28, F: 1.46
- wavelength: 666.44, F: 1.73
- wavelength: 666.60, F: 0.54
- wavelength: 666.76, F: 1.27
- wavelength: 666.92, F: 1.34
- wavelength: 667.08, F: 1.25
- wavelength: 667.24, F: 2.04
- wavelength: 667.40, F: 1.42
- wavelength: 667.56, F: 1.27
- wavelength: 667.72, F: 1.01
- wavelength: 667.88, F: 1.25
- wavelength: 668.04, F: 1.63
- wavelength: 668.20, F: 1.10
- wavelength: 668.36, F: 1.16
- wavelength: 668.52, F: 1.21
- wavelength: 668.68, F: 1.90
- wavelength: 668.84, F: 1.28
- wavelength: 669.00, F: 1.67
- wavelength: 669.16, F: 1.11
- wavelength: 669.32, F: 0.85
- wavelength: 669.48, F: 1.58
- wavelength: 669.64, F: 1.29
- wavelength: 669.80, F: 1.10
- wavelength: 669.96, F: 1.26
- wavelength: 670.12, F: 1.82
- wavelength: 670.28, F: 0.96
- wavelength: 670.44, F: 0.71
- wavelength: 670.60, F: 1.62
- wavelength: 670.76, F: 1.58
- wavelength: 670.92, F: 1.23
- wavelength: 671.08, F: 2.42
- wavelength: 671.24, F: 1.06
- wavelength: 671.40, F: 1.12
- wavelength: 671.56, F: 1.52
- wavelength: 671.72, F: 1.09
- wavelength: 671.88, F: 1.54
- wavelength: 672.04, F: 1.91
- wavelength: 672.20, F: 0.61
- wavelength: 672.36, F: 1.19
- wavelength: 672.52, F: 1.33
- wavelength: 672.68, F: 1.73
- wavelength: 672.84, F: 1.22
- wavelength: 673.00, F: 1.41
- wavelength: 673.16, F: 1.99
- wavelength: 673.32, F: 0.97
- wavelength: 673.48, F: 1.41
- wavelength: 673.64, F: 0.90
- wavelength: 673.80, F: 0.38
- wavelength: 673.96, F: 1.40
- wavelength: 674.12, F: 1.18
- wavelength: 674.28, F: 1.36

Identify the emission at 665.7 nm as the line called [O III]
